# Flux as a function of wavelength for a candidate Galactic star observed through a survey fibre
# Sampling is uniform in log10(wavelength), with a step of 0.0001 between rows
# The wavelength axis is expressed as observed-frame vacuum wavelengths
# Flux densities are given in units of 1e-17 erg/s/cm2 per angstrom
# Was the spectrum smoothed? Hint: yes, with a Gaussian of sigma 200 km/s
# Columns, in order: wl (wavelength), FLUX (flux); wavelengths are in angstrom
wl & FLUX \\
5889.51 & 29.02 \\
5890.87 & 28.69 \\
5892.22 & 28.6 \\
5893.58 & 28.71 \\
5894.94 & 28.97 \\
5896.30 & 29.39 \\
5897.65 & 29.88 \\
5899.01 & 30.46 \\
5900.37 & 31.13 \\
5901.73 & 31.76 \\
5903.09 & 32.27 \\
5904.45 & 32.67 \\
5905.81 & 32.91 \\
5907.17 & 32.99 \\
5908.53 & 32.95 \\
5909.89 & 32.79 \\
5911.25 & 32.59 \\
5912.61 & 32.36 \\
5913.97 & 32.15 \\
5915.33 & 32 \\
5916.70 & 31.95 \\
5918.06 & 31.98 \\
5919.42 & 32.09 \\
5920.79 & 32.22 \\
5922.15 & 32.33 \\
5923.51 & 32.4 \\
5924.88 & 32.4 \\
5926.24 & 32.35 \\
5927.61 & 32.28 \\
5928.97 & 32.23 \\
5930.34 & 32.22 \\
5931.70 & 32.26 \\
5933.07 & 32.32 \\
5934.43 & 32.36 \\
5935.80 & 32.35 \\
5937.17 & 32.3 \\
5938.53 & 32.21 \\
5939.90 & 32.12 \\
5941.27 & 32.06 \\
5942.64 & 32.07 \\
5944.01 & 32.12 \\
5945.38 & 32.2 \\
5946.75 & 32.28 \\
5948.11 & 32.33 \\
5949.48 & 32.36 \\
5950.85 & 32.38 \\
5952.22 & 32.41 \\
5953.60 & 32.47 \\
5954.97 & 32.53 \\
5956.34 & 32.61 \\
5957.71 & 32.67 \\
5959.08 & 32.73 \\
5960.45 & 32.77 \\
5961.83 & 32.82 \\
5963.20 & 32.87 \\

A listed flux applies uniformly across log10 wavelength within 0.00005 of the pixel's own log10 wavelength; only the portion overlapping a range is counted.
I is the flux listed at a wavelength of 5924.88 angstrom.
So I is 32.4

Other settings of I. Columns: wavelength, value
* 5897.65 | 29.88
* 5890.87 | 28.69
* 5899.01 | 30.46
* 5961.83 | 32.82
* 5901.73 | 31.76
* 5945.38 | 32.2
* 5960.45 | 32.77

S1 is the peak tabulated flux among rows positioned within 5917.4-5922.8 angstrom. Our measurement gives 32.33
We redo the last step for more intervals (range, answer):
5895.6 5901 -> 31.13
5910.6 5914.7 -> 32.59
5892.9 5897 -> 29.39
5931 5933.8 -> 32.32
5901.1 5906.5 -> 32.91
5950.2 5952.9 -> 32.41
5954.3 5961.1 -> 32.77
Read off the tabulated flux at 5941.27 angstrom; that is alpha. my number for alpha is 32.06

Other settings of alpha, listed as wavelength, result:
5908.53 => 32.95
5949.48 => 32.36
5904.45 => 32.67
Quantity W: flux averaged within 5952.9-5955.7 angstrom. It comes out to 32.4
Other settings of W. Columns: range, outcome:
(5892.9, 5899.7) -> 29.5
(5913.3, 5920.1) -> 32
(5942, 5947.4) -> 32.1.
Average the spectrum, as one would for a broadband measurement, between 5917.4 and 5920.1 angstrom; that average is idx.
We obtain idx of 32.1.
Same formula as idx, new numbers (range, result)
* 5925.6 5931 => 32.2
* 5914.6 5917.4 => 31.9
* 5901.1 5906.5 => 32.4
